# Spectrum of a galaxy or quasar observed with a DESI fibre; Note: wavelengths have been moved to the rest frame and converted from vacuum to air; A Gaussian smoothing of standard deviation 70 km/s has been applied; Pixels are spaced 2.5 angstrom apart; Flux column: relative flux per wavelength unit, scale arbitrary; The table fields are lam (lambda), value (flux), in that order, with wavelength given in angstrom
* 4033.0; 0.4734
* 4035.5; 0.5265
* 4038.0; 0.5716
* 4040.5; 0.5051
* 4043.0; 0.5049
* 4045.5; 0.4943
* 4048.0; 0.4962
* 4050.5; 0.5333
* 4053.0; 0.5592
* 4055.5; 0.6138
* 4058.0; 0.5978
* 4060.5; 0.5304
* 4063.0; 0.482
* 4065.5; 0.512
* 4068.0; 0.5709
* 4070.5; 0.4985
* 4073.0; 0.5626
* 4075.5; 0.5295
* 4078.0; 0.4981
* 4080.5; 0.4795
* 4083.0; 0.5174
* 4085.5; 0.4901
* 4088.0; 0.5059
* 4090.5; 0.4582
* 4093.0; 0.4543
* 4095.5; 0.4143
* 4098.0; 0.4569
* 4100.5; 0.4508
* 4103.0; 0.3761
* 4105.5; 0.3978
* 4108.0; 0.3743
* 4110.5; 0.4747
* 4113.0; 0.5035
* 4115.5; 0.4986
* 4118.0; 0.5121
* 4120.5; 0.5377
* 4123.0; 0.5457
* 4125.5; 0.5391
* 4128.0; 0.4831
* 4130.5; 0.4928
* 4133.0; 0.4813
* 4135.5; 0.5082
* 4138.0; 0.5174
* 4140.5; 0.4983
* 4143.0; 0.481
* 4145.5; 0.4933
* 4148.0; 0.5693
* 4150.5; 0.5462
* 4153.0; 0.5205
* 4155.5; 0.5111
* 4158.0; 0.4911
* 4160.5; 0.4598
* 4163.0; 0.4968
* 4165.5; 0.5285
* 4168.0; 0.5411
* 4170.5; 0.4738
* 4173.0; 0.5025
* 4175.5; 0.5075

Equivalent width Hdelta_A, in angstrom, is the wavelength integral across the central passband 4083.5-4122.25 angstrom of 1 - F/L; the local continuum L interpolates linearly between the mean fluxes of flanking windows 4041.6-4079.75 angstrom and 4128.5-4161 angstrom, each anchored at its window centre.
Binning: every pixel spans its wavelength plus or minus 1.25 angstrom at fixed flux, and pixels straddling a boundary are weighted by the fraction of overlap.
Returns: 4.2 angstrom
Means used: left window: 0.531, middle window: 0.463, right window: 0.506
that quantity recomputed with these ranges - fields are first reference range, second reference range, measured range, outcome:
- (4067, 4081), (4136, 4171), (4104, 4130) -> 1.5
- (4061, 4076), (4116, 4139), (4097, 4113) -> 2.8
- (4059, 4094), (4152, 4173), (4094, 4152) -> 2.3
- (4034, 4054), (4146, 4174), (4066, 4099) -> 1.5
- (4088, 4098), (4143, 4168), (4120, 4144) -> -0.9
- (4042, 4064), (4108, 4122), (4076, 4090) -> 0.5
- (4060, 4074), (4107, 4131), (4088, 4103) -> 1.9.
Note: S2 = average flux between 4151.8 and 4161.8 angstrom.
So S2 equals 0.496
